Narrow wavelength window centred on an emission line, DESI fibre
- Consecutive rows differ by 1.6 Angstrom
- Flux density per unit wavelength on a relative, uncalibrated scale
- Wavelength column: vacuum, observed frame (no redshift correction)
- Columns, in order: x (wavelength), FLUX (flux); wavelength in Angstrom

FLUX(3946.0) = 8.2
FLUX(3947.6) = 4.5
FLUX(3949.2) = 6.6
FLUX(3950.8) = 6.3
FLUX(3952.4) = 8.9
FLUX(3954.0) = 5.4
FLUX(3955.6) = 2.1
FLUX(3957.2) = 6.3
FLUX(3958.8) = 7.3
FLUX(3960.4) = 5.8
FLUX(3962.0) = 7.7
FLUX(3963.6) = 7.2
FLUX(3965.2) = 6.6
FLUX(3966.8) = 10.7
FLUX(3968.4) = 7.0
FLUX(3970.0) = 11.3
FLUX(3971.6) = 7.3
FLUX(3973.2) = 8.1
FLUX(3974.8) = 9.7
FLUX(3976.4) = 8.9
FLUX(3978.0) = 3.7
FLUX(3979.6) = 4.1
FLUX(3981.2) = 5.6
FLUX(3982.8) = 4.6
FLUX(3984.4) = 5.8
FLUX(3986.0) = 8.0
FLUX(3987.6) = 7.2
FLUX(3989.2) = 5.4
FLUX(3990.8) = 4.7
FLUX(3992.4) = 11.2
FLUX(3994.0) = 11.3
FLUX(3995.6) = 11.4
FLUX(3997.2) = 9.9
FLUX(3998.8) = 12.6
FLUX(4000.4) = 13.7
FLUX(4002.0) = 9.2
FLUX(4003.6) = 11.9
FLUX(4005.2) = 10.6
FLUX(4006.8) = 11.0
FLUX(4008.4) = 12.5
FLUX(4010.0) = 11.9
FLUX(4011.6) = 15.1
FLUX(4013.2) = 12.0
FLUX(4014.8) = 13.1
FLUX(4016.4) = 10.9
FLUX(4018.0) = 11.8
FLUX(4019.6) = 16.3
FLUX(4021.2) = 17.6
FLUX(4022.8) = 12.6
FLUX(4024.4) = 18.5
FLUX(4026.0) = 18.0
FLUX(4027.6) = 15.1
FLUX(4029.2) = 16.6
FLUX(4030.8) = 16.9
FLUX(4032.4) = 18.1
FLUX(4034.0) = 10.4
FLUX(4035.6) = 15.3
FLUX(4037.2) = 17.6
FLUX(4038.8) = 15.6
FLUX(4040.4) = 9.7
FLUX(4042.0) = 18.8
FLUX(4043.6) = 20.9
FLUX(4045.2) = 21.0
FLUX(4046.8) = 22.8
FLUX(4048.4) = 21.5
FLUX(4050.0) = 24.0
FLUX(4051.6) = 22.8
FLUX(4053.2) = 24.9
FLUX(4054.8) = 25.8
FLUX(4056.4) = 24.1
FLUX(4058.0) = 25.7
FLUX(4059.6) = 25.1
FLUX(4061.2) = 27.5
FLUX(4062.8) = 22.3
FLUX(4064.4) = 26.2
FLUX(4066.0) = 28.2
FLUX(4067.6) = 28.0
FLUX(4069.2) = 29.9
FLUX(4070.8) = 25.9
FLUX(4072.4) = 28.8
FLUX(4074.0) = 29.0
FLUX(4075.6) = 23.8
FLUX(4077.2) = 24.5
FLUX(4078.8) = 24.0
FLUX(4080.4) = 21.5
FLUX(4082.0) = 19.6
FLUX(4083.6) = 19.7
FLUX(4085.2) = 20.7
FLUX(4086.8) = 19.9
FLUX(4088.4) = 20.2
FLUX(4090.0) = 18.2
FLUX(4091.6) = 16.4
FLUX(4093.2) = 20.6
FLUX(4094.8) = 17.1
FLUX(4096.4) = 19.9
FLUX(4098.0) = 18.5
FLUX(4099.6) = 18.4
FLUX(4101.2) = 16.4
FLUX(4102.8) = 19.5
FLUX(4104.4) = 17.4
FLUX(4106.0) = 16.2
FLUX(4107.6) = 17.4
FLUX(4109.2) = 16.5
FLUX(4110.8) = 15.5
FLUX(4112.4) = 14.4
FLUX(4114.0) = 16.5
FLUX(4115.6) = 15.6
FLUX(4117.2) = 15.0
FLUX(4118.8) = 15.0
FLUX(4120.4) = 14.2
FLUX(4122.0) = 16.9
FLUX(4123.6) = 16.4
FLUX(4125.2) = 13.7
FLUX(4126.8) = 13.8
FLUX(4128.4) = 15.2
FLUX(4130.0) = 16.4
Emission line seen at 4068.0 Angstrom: Lyman alpha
